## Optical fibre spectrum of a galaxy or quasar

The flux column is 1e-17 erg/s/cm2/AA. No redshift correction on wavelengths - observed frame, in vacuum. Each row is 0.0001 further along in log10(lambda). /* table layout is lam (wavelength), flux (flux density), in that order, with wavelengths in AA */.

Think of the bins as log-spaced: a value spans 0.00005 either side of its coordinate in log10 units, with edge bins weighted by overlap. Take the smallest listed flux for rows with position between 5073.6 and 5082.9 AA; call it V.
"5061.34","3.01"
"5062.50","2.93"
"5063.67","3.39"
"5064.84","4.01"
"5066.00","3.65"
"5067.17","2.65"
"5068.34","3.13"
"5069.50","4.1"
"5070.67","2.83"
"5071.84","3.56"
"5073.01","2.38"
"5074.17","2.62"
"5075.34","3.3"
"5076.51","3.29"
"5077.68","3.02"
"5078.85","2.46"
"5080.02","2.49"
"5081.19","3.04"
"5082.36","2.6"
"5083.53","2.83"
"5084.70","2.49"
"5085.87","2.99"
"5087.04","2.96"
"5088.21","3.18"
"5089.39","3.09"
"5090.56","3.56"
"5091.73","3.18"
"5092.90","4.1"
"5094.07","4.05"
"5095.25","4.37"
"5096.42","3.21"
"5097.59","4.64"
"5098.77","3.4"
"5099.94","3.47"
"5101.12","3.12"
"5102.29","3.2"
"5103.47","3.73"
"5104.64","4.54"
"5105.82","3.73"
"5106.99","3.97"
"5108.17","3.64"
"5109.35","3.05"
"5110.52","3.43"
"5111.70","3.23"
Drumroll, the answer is 2.46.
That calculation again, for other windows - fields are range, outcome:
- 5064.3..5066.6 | 3.65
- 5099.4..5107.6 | 3.12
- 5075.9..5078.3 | 3.02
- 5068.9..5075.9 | 2.38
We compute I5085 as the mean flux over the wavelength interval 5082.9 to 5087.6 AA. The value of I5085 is 2.82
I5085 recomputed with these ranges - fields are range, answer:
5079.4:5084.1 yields 2.74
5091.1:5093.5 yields 3.65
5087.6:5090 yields 3.13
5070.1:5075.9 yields 2.94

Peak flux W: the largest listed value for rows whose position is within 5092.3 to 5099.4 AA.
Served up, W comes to 4.64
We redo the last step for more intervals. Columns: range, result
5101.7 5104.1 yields 3.73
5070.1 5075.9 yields 3.56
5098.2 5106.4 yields 4.54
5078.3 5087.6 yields 3.04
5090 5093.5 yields 4.1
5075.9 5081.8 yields 3.29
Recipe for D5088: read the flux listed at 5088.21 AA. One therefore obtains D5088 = 3.18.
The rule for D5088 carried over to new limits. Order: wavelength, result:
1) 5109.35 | 3.05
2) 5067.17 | 2.65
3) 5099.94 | 3.47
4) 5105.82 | 3.73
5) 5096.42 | 3.21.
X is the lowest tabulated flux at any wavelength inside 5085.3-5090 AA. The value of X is 2.96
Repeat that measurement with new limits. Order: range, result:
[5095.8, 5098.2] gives 3.21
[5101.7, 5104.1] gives 3.2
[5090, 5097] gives 3.18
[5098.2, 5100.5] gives 3.4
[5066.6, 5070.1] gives 2.65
